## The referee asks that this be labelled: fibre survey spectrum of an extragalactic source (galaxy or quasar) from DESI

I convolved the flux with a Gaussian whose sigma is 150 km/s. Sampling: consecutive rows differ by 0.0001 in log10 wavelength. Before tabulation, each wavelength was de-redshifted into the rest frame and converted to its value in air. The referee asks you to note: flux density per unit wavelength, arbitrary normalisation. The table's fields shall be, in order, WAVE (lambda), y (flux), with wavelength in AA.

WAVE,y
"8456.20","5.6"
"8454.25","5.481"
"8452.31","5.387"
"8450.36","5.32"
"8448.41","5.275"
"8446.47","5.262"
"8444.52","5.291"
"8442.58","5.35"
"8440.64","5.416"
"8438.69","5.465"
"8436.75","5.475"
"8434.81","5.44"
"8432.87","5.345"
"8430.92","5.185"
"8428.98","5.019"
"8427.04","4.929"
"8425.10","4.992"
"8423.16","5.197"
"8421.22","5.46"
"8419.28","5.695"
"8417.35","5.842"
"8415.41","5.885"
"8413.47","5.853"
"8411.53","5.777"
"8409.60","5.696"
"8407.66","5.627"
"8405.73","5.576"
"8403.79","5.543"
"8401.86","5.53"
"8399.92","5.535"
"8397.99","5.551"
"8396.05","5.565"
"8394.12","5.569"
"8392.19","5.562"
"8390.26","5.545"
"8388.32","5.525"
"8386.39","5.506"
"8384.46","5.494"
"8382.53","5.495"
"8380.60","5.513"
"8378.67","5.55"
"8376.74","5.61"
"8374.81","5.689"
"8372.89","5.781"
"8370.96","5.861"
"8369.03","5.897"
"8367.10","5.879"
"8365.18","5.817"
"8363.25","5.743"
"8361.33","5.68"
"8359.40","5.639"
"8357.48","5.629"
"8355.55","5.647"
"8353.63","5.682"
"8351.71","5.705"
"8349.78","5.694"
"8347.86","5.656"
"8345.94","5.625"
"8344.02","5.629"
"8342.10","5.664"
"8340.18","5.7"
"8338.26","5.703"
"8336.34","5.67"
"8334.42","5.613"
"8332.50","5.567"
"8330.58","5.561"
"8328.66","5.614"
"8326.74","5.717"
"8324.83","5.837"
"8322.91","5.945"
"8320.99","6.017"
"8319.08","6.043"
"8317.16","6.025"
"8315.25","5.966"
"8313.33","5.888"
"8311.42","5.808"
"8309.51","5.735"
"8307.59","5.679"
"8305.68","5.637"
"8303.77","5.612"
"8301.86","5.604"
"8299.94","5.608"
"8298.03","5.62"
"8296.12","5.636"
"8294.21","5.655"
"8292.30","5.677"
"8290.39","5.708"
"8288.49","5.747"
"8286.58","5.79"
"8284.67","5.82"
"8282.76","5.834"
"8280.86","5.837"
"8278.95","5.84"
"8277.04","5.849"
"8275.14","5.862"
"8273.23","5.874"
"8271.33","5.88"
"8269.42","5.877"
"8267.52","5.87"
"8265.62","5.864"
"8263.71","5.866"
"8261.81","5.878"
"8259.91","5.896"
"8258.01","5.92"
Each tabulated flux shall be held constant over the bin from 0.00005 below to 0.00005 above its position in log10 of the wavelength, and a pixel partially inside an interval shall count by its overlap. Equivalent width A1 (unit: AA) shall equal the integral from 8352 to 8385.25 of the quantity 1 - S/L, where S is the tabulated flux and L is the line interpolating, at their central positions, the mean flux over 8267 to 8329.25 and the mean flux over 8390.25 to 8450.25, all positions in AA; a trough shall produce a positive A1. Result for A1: -0.5 AA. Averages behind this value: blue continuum 5.79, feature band 5.69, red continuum 5.46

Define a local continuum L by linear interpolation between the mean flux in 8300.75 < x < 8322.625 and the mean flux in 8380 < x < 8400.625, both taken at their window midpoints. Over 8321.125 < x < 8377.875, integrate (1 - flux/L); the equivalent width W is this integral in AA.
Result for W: -0.3 AA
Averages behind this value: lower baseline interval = 5.82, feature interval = 5.71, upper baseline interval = 5.53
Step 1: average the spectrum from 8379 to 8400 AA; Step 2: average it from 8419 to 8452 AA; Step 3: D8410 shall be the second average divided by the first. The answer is 0.96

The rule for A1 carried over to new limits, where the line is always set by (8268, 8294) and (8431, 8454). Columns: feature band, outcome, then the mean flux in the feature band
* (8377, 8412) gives -0.4 AA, 5.56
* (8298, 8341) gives -0.3 AA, 5.75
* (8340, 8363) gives -0.2 AA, 5.67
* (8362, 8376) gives -0.6 AA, 5.81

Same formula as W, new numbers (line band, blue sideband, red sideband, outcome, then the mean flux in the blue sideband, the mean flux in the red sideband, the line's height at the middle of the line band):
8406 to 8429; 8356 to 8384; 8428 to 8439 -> -0.5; 5.69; 5.31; 5.41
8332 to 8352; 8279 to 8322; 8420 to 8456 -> -0.1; 5.77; 5.3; 5.63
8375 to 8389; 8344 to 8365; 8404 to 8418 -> 0.4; 5.67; 5.74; 5.7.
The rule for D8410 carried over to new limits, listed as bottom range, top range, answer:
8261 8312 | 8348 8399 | 0.98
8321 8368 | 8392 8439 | 0.96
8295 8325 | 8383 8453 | 0.94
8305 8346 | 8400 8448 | 0.95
